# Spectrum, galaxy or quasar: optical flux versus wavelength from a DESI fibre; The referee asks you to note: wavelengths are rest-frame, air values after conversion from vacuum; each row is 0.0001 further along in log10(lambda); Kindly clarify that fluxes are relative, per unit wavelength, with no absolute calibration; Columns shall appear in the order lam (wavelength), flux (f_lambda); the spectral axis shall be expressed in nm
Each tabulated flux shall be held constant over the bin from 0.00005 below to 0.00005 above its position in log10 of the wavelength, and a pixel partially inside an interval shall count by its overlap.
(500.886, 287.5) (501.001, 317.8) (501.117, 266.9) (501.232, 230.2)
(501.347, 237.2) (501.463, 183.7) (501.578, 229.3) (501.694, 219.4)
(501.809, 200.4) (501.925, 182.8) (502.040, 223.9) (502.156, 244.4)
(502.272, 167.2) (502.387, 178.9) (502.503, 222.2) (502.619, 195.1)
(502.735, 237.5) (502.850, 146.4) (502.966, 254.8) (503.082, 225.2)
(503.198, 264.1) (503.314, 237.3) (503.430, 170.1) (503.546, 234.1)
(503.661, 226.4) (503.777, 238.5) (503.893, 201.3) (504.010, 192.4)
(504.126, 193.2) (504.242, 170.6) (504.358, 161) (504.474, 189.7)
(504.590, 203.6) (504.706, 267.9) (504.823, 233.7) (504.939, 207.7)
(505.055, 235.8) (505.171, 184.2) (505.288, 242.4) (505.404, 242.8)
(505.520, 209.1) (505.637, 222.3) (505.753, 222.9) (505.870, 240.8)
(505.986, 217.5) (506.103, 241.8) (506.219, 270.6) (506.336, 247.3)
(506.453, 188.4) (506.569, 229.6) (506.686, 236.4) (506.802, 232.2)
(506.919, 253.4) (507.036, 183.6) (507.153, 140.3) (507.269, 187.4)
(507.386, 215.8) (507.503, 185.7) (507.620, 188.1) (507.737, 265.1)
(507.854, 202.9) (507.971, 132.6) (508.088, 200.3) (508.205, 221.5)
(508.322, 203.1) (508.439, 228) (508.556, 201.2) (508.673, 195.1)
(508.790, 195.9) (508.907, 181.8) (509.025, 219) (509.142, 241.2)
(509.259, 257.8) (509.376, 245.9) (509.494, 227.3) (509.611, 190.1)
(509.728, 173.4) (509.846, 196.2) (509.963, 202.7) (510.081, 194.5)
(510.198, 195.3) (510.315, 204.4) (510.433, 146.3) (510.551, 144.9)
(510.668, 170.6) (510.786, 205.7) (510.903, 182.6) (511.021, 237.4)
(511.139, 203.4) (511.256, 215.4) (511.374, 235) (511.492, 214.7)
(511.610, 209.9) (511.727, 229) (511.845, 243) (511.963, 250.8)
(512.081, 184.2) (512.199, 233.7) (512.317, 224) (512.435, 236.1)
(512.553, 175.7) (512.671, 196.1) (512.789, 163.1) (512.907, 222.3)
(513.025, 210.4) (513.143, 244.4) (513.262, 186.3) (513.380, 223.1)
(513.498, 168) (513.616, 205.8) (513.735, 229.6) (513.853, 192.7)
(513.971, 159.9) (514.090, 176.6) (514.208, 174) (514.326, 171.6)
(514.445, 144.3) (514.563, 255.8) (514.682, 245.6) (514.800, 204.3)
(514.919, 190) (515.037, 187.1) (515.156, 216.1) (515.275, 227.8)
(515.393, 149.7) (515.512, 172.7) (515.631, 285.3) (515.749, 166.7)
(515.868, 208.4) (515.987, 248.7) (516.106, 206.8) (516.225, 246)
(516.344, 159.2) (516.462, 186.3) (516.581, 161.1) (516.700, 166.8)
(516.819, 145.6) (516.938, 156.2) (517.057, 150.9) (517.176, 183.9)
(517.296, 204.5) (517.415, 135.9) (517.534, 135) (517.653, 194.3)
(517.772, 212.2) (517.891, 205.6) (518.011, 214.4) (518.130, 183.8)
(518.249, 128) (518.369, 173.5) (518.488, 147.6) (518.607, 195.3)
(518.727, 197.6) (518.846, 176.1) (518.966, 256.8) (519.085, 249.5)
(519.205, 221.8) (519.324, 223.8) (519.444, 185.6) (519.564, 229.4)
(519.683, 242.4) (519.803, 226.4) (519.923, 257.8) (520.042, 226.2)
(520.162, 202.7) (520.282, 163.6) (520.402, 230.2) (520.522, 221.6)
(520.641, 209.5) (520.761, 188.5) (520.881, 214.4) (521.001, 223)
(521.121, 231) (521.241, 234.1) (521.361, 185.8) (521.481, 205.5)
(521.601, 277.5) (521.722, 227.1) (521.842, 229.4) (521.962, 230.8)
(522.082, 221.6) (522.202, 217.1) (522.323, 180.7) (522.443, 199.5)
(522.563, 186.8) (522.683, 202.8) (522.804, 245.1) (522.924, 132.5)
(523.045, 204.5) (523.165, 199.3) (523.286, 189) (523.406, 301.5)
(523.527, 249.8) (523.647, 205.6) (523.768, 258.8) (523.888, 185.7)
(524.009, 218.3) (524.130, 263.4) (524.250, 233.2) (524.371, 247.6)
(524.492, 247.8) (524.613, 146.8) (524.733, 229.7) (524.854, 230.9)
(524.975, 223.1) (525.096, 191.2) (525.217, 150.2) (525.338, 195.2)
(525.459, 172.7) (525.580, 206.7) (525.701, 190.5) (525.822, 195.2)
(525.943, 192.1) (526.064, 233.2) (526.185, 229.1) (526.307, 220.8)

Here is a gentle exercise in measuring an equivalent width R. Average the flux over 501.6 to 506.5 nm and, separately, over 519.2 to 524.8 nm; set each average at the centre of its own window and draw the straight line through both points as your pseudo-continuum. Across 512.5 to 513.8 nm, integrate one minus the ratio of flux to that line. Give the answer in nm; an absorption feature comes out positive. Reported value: 0.09 nm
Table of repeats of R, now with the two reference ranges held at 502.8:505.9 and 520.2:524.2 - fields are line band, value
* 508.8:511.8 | 0.148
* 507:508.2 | 0.133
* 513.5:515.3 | 0.155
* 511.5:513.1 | 0.013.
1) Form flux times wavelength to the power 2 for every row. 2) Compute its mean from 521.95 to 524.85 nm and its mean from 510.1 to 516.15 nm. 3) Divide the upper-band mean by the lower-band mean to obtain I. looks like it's 1.11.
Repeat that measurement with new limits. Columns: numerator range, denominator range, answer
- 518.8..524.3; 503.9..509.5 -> 1.09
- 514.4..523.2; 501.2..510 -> 1.00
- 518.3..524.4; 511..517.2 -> 1.10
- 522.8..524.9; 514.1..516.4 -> 1.13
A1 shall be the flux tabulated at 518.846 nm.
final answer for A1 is 176.1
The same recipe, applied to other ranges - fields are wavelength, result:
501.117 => 266.9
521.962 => 230.8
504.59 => 203.6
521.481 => 205.5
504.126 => 193.2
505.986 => 217.5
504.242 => 170.6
